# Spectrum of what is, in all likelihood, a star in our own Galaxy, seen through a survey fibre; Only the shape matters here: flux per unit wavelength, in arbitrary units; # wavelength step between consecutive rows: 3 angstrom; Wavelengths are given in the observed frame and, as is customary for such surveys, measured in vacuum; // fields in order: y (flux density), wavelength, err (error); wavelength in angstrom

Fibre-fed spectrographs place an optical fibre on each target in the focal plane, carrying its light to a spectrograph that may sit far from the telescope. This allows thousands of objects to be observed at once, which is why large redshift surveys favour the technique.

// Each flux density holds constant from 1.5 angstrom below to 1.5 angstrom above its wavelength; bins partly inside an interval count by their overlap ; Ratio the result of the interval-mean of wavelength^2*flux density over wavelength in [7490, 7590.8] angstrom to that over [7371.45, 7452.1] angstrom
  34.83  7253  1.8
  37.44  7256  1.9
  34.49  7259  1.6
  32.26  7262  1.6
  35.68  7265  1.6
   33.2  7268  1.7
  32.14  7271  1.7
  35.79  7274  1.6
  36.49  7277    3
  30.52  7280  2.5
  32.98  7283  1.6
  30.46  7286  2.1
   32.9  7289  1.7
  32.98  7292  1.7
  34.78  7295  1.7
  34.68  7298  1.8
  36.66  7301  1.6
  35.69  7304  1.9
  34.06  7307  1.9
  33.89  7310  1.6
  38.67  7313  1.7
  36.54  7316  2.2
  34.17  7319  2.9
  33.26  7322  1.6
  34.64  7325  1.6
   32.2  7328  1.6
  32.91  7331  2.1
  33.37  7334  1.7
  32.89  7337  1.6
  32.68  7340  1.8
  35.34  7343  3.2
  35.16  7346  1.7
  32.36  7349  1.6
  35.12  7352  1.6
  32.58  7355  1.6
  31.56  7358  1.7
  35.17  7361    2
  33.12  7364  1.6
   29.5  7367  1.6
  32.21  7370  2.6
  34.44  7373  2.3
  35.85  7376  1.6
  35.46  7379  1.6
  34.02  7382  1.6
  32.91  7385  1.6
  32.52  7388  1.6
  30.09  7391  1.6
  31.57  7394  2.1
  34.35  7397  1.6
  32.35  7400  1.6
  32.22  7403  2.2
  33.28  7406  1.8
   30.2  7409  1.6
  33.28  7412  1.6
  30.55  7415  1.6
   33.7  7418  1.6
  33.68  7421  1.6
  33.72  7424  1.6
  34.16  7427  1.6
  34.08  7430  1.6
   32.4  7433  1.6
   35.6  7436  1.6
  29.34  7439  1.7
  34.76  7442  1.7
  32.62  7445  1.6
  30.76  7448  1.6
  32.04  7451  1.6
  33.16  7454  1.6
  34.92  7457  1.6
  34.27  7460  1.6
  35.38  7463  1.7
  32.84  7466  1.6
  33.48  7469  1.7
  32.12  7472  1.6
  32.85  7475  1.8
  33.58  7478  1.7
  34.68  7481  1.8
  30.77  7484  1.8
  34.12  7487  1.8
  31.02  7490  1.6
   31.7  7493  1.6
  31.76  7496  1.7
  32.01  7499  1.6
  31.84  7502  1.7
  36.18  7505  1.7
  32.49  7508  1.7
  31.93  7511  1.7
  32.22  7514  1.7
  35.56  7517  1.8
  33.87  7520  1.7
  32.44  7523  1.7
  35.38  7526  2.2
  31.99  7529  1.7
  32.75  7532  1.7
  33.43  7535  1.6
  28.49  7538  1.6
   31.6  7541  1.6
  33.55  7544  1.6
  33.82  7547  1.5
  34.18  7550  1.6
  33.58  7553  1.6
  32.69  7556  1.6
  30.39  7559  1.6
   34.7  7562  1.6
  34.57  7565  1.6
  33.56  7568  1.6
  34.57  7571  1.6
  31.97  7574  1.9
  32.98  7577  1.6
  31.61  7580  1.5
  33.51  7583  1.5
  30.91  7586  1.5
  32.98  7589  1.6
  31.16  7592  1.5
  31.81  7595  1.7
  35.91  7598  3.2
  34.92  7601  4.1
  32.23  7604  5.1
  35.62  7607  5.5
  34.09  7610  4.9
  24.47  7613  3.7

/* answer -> 1.0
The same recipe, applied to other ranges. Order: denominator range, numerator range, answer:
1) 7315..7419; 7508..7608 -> 1.05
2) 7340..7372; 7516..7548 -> 1.04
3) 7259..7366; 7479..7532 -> 1.02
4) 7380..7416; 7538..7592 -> 1.06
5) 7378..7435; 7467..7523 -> 1.02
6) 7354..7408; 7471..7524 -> 1.03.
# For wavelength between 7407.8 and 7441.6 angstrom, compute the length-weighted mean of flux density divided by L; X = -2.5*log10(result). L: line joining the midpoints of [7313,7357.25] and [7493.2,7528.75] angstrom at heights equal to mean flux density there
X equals 0.02 mag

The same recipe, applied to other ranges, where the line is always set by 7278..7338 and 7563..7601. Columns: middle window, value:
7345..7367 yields 0.017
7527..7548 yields 0.031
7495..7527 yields 0.002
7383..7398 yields 0.046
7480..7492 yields 0.028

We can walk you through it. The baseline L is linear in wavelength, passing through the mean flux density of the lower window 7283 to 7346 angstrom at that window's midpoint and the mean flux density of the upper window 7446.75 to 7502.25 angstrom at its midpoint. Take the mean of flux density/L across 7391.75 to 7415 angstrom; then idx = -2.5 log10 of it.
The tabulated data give 0.04 mag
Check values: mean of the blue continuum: 34.1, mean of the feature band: 32.3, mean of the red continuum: 32.8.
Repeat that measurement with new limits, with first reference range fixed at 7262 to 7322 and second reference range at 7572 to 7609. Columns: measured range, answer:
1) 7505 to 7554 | 0.01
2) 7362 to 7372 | 0.07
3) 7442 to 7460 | 0.02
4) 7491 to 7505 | 0.04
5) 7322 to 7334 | 0.03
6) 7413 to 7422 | 0.04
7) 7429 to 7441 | 0.03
